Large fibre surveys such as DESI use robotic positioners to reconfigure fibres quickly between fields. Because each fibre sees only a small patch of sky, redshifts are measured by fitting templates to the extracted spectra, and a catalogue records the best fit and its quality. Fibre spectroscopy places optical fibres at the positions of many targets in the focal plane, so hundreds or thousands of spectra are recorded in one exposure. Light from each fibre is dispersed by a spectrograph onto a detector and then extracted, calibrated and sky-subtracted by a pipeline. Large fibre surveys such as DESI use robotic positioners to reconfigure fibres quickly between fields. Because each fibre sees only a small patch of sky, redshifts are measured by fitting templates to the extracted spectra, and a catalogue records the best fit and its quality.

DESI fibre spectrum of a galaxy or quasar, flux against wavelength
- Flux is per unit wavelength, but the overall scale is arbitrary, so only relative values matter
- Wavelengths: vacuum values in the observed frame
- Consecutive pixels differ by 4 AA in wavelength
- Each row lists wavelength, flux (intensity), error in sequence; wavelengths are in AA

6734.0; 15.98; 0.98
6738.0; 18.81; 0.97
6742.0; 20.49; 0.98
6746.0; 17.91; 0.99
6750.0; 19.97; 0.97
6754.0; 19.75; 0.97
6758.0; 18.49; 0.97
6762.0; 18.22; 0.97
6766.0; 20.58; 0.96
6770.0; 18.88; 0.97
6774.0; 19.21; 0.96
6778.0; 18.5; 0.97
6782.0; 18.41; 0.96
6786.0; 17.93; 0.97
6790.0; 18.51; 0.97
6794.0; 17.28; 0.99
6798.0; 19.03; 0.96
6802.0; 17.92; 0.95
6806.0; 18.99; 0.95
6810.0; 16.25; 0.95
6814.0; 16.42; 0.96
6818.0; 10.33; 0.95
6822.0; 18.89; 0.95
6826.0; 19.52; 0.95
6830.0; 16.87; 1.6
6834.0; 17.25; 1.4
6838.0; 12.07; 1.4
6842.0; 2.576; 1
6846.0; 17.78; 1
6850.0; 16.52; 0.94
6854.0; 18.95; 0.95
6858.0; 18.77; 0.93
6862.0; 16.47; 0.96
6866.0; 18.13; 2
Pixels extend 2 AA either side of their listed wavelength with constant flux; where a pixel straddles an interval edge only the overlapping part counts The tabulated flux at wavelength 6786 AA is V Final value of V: 17.93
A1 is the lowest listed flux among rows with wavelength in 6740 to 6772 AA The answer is 17.91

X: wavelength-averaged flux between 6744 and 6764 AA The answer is 18.9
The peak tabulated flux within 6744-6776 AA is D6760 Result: 20.58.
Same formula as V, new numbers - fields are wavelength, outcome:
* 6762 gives 18.22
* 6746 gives 17.91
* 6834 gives 17.25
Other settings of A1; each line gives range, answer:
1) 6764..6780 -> 18.5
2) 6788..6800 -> 17.28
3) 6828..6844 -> 2.576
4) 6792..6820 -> 10.33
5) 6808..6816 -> 16.25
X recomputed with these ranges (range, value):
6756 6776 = 19.1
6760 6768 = 19.4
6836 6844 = 7.32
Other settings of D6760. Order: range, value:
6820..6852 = 19.52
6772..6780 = 19.21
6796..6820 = 19.03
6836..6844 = 12.07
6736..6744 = 20.49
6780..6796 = 18.51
